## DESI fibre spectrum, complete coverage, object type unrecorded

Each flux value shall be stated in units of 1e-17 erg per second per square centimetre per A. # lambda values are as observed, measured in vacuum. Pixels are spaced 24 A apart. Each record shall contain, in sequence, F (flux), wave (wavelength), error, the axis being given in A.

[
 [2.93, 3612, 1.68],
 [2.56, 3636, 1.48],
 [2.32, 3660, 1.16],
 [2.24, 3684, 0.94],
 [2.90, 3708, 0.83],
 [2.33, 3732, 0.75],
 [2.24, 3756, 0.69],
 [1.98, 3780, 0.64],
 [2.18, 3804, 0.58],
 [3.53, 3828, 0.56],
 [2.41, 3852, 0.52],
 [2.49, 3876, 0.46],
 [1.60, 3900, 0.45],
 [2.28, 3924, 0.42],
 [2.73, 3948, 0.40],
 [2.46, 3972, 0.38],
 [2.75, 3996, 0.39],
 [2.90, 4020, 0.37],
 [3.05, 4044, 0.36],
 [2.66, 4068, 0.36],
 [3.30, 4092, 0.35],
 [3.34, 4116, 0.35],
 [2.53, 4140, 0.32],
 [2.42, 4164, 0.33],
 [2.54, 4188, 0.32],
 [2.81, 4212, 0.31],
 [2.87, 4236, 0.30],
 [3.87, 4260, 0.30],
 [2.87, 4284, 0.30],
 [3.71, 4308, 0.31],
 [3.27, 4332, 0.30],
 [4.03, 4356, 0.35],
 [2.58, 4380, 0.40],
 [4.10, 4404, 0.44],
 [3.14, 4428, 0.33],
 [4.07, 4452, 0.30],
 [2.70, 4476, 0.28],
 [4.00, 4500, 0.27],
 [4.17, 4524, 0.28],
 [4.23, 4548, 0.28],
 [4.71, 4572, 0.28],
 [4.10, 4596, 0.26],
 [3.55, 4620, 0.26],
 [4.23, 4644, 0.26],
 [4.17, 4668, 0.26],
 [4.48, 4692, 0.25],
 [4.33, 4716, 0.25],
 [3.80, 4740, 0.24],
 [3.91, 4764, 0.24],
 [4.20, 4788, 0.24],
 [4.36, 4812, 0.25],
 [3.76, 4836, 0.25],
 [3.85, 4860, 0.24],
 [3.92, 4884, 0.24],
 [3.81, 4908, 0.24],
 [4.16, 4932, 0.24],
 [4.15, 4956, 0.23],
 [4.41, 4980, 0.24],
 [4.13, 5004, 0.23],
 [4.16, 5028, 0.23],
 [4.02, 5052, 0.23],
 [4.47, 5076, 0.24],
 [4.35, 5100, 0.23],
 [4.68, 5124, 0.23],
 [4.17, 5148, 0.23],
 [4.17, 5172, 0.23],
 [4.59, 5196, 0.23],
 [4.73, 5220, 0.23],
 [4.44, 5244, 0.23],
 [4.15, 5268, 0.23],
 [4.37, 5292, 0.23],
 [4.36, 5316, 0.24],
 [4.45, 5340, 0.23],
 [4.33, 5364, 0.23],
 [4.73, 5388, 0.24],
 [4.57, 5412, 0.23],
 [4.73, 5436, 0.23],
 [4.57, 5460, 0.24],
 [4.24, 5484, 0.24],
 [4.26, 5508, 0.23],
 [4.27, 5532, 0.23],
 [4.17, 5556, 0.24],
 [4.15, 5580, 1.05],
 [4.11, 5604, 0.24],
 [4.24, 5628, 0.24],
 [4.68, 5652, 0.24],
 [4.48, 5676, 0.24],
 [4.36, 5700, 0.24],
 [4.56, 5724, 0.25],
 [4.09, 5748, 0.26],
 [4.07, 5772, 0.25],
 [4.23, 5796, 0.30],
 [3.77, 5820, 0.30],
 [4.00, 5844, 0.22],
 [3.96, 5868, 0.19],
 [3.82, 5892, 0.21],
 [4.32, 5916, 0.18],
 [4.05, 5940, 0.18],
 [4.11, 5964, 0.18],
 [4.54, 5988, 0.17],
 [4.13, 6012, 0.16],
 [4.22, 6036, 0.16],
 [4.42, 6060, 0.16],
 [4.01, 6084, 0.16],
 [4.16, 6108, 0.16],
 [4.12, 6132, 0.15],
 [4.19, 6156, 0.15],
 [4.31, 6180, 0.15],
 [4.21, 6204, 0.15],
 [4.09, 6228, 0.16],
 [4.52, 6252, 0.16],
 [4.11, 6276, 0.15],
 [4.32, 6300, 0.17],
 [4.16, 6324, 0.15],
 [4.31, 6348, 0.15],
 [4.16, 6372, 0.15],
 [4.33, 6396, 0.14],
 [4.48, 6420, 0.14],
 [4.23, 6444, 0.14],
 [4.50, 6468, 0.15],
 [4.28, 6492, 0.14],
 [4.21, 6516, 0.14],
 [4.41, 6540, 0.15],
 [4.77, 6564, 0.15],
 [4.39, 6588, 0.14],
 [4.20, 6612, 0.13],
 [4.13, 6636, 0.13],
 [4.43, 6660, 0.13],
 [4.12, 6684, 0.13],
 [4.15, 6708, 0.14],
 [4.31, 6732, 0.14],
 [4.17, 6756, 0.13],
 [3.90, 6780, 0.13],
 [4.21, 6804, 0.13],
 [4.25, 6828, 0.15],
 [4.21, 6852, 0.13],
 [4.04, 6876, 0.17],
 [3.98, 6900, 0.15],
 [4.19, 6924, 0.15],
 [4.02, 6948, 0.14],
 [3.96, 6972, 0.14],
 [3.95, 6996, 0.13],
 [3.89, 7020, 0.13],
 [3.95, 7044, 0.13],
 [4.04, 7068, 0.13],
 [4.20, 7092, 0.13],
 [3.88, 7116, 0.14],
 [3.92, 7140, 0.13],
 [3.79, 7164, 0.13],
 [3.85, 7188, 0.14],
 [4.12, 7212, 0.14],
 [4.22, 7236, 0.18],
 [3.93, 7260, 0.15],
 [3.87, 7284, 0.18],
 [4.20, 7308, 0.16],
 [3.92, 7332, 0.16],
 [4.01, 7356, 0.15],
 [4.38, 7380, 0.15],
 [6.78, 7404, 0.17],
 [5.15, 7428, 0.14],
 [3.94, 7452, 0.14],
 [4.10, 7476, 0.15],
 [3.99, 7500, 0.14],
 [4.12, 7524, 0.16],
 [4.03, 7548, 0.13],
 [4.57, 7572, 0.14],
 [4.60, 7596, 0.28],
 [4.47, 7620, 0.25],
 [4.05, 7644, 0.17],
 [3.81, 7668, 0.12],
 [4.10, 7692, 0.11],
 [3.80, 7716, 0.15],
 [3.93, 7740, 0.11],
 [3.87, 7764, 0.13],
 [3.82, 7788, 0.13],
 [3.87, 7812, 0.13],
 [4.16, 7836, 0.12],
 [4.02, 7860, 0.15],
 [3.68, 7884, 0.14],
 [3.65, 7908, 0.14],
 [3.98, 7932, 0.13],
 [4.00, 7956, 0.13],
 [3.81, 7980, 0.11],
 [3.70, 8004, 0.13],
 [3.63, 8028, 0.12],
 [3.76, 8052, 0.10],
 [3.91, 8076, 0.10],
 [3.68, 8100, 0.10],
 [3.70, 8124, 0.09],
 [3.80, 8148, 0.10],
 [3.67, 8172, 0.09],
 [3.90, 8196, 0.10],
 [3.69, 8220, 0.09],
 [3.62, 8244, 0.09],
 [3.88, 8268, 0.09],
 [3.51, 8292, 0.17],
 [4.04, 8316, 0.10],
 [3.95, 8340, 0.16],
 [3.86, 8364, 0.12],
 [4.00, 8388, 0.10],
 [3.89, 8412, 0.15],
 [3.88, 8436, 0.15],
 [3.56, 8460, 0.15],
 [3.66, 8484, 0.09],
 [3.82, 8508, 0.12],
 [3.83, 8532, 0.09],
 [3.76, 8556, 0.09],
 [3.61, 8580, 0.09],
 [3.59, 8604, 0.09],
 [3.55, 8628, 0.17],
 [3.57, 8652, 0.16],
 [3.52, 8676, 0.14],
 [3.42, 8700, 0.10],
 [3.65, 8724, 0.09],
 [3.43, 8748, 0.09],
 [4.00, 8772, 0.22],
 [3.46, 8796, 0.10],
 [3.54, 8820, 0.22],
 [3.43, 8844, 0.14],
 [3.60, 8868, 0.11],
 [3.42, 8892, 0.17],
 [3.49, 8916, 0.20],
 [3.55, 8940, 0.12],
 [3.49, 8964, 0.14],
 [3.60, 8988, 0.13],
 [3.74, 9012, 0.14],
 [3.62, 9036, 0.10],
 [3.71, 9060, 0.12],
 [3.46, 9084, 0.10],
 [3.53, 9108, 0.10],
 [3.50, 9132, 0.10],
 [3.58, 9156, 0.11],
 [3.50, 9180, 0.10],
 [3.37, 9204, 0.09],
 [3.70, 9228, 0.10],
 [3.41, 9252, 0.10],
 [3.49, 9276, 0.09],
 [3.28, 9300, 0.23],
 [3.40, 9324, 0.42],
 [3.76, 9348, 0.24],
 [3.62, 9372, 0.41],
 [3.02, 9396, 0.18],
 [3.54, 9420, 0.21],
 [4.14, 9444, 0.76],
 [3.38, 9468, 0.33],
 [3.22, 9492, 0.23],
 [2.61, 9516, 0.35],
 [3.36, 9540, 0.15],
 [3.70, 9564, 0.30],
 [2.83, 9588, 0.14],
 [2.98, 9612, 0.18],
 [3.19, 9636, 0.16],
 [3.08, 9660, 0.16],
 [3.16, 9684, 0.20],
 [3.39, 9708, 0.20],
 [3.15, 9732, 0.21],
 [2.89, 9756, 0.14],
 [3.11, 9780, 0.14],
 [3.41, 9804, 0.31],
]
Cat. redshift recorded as 0.13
